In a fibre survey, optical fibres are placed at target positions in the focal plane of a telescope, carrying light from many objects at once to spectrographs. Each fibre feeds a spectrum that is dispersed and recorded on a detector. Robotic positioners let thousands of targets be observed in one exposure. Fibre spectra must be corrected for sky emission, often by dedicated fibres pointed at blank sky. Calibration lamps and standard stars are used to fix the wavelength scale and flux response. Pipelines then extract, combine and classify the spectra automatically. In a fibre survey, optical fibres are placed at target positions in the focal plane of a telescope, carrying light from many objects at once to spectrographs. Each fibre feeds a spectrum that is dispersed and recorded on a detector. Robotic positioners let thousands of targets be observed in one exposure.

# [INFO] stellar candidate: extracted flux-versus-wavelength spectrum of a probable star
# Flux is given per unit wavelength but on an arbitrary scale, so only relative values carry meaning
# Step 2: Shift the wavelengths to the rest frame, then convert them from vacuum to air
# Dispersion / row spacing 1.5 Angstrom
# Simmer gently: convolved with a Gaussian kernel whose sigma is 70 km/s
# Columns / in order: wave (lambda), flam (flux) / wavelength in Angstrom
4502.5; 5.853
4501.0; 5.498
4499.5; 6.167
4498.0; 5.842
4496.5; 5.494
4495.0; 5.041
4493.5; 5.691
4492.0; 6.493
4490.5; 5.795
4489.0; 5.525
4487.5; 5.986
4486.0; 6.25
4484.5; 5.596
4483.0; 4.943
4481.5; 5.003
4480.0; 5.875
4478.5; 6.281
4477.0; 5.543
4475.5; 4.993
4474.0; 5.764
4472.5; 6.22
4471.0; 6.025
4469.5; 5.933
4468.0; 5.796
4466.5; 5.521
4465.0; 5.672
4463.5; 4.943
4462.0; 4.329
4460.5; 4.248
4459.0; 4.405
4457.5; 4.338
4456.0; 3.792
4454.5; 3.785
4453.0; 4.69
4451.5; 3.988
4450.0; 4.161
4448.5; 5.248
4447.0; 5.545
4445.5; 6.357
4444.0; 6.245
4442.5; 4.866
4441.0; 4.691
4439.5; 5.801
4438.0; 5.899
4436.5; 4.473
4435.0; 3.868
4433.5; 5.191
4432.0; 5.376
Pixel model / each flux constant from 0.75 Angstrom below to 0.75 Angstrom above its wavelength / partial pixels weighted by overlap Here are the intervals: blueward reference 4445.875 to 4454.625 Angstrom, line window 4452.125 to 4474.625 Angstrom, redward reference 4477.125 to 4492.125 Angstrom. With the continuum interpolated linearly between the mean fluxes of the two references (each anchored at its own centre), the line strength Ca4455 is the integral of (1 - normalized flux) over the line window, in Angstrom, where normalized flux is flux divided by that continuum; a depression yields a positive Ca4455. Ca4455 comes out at 0.43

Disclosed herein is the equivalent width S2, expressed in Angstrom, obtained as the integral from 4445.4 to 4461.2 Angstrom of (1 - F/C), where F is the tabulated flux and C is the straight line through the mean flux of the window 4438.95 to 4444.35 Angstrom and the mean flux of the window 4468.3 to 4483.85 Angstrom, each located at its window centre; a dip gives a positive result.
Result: 2.6 Angstrom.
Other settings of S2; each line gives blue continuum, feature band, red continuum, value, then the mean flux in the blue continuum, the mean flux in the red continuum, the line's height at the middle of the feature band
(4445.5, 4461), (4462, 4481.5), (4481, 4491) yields -1.9 Angstrom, 4.52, 5.59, 5.13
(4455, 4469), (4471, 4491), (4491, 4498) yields -1.4 Angstrom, 4.79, 5.7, 5.32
